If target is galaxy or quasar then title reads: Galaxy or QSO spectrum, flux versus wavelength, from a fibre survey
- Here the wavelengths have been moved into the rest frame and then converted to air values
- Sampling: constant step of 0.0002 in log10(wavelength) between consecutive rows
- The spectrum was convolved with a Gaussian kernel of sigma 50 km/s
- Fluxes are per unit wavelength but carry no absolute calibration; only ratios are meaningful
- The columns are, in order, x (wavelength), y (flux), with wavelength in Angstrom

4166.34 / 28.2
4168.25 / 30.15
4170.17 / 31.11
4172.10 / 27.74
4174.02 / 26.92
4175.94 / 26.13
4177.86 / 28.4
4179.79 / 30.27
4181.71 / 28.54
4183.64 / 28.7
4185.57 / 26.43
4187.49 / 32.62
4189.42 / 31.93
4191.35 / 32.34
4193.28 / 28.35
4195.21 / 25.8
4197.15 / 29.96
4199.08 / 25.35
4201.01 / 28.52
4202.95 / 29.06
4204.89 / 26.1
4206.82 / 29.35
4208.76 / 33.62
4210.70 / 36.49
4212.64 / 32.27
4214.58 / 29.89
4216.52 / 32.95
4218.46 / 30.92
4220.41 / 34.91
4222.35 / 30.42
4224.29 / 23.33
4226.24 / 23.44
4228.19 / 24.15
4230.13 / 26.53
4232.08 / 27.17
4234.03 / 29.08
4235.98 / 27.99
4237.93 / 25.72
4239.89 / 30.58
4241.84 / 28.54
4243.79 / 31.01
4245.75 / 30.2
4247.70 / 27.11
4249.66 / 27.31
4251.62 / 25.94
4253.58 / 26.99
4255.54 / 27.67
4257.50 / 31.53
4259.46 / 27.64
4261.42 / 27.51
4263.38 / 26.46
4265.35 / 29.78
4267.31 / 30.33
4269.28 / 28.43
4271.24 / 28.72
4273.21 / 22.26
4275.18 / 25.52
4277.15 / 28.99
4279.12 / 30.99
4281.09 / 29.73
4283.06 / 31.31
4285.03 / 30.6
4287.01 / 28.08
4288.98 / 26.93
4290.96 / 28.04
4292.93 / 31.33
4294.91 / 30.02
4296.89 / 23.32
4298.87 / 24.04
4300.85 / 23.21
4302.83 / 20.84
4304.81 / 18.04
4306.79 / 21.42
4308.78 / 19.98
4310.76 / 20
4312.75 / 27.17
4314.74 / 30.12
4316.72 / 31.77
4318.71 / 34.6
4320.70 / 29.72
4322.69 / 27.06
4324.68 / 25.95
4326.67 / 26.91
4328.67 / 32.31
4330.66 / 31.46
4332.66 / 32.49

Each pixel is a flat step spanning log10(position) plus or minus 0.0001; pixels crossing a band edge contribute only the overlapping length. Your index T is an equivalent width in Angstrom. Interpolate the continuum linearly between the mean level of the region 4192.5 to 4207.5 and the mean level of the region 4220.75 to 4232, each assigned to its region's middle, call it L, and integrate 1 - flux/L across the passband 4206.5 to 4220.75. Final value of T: -3.0 Angstrom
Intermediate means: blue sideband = 27.8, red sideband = 26.2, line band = 32.6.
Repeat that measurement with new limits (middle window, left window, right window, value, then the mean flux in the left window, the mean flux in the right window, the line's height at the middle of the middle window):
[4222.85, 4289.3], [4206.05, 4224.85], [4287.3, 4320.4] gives 2.2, 31.6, 25.8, 29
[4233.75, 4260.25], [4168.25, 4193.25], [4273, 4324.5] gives -0.5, 29.3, 26.8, 27.9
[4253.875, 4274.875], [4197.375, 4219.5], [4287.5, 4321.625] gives -0.1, 30.4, 25.9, 27.8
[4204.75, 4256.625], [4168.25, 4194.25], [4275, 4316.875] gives -1.7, 29.2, 26.3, 28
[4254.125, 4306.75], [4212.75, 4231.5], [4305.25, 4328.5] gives 0.5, 28.7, 26.8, 27.5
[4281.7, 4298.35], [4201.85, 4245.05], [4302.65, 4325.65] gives -1.2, 29.2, 25.7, 26.7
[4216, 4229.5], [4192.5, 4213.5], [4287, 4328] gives 0.2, 29.5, 26.1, 28.9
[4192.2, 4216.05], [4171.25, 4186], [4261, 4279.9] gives -1.5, 27.9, 27.9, 27.9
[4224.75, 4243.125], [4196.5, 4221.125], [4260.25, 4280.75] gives 1.6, 30.7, 28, 29.6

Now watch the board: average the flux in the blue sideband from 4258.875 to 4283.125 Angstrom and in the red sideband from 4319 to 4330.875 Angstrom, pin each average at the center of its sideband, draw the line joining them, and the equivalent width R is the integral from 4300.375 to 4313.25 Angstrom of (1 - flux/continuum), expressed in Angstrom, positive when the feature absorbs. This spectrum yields 3.4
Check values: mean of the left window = 28.2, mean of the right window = 29.1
